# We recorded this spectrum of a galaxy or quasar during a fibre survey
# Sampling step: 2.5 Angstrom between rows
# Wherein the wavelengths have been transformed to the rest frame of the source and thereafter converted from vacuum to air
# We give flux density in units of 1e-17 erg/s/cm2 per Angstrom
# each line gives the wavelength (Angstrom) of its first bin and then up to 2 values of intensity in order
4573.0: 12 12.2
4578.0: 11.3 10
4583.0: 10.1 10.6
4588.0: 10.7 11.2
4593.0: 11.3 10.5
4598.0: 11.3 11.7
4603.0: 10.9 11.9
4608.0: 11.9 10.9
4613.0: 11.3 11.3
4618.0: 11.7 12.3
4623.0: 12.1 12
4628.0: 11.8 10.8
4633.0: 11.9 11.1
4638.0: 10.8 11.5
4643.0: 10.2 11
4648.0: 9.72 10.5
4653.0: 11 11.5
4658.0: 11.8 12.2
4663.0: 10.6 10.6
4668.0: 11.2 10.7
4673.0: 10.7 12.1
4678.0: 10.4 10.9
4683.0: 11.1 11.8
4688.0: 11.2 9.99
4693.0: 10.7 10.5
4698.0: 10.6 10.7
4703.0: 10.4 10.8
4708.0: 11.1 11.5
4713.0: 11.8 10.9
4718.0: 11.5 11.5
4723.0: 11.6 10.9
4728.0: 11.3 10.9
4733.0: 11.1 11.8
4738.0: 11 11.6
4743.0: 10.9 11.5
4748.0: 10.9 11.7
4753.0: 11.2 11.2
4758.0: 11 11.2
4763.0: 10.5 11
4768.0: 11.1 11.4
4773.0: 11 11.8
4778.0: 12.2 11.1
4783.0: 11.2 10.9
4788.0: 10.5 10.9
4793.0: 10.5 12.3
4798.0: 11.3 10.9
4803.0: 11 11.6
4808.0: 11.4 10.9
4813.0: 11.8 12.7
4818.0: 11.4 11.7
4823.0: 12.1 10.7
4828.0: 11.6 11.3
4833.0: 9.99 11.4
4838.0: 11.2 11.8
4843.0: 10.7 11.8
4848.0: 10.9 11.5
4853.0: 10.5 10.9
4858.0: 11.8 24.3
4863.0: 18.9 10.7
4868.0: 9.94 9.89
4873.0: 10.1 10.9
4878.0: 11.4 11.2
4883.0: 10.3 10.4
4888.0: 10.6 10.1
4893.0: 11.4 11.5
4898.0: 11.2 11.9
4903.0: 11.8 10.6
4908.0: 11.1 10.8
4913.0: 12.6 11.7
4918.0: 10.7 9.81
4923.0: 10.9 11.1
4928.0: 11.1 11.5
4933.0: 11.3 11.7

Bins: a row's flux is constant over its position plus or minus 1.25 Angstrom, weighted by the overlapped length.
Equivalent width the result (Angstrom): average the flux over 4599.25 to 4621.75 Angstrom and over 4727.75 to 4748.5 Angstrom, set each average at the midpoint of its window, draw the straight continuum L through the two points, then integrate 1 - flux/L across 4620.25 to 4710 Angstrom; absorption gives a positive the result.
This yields 2.8 Angstrom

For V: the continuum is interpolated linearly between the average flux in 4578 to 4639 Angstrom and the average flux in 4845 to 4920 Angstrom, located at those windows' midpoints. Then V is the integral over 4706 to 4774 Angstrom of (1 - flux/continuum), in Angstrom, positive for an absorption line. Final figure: 1.5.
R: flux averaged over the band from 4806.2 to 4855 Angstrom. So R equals 11.3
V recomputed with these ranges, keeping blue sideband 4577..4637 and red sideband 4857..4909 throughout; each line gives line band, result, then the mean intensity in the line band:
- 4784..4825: 1.31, 11.4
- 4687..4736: 2.08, 11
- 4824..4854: 1.73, 11.1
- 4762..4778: 0.58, 11.2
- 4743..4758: 0.47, 11.2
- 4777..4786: 0.24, 11.4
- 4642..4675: 1.33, 10.9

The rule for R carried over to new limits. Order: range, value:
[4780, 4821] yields 11.3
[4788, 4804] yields 11.1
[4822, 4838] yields 11.2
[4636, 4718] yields 11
